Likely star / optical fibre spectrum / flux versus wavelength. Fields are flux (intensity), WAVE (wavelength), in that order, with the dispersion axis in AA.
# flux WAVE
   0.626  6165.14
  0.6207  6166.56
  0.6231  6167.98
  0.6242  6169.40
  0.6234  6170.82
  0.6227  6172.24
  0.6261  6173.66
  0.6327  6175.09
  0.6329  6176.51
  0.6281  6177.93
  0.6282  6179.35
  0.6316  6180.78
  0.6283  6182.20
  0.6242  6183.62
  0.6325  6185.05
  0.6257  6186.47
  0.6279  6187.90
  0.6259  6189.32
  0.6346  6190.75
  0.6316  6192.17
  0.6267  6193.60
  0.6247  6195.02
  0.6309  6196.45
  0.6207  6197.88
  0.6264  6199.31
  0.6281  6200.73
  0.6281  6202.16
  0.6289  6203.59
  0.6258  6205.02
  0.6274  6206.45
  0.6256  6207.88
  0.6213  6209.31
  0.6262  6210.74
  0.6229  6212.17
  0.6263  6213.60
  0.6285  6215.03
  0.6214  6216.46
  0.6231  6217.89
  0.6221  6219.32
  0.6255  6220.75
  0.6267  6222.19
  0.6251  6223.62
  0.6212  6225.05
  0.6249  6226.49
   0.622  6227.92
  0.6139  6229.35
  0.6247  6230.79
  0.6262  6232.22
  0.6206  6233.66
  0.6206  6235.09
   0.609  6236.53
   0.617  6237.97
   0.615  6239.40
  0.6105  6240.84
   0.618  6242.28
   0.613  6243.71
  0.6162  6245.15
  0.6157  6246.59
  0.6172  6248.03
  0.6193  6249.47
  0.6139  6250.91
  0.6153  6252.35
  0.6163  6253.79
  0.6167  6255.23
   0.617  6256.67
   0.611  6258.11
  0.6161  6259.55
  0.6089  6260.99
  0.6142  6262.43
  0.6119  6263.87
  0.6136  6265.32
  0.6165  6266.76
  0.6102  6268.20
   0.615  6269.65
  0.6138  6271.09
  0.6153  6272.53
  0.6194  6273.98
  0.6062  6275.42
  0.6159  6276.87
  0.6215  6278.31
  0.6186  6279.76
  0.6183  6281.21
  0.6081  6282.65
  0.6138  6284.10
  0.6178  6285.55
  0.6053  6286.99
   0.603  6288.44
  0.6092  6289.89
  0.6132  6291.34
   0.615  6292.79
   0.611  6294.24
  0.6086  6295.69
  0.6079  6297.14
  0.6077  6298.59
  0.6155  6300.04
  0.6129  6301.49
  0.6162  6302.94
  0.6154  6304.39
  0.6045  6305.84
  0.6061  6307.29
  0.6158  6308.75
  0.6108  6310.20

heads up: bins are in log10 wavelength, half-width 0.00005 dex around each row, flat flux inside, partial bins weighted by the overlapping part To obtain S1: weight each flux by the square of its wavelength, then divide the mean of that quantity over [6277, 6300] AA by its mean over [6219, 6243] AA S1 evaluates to 1.0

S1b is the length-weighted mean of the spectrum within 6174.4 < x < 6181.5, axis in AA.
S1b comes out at 0.631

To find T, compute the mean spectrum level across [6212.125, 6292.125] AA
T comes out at 0.617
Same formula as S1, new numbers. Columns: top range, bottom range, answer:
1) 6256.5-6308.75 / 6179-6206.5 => 1.00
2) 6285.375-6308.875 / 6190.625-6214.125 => 1.00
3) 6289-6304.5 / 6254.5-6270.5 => 1.01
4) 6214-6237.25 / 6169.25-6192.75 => 1.00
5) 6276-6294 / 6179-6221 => 1.01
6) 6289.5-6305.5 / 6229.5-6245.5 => 1.01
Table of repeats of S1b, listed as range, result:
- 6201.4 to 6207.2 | 0.627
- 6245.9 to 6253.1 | 0.616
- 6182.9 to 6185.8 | 0.629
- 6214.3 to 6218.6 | 0.625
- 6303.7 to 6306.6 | 0.611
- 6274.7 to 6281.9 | 0.616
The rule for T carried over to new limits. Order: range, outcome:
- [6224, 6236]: 0.622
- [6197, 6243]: 0.623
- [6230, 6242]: 0.618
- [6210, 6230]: 0.624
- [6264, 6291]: 0.613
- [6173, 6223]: 0.627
